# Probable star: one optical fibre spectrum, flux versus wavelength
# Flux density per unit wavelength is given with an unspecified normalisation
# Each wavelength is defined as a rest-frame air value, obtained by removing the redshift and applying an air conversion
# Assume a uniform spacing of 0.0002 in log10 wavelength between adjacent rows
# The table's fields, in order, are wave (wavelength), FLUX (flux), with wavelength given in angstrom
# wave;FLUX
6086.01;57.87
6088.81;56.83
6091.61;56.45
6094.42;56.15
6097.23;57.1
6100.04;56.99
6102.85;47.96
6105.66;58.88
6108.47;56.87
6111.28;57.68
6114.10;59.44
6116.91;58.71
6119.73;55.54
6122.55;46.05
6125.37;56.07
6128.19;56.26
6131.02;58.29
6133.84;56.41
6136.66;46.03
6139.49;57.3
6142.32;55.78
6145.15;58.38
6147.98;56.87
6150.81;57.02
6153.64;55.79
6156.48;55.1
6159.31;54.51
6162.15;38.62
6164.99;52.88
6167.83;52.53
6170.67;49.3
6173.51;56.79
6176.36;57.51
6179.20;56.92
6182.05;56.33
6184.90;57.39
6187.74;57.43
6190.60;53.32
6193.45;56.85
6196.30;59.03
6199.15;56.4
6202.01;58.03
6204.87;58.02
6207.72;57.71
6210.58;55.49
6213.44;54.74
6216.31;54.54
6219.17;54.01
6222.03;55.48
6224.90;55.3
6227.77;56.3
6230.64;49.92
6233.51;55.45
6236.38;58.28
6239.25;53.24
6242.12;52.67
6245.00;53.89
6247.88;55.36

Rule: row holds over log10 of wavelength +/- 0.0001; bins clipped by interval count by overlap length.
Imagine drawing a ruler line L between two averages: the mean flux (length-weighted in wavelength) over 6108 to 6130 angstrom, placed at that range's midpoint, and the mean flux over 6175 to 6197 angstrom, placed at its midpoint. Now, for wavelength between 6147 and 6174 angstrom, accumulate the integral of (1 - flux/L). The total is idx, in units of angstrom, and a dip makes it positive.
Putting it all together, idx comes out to 1.8 angstrom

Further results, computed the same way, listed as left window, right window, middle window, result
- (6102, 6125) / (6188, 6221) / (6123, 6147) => 0.2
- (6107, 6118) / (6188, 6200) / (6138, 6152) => 0.1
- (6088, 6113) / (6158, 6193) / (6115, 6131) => 0.1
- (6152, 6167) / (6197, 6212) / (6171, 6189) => -0.8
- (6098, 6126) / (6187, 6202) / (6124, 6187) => 1.6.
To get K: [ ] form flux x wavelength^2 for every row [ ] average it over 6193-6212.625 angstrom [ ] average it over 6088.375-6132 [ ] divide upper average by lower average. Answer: 1.06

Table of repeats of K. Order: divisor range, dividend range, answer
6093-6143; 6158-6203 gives 1.01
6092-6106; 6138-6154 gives 1.05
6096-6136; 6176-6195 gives 1.04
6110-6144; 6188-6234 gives 1.03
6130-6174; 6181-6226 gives 1.06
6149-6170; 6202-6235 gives 1.08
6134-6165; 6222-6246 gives 1.04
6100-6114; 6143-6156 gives 1.03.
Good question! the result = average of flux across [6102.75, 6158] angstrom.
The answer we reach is 55.7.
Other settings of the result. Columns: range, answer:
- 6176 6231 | 56.1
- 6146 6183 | 53.9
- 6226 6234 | 53.7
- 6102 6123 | 55.8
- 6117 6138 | 53.9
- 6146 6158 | 56.3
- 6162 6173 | 50.2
